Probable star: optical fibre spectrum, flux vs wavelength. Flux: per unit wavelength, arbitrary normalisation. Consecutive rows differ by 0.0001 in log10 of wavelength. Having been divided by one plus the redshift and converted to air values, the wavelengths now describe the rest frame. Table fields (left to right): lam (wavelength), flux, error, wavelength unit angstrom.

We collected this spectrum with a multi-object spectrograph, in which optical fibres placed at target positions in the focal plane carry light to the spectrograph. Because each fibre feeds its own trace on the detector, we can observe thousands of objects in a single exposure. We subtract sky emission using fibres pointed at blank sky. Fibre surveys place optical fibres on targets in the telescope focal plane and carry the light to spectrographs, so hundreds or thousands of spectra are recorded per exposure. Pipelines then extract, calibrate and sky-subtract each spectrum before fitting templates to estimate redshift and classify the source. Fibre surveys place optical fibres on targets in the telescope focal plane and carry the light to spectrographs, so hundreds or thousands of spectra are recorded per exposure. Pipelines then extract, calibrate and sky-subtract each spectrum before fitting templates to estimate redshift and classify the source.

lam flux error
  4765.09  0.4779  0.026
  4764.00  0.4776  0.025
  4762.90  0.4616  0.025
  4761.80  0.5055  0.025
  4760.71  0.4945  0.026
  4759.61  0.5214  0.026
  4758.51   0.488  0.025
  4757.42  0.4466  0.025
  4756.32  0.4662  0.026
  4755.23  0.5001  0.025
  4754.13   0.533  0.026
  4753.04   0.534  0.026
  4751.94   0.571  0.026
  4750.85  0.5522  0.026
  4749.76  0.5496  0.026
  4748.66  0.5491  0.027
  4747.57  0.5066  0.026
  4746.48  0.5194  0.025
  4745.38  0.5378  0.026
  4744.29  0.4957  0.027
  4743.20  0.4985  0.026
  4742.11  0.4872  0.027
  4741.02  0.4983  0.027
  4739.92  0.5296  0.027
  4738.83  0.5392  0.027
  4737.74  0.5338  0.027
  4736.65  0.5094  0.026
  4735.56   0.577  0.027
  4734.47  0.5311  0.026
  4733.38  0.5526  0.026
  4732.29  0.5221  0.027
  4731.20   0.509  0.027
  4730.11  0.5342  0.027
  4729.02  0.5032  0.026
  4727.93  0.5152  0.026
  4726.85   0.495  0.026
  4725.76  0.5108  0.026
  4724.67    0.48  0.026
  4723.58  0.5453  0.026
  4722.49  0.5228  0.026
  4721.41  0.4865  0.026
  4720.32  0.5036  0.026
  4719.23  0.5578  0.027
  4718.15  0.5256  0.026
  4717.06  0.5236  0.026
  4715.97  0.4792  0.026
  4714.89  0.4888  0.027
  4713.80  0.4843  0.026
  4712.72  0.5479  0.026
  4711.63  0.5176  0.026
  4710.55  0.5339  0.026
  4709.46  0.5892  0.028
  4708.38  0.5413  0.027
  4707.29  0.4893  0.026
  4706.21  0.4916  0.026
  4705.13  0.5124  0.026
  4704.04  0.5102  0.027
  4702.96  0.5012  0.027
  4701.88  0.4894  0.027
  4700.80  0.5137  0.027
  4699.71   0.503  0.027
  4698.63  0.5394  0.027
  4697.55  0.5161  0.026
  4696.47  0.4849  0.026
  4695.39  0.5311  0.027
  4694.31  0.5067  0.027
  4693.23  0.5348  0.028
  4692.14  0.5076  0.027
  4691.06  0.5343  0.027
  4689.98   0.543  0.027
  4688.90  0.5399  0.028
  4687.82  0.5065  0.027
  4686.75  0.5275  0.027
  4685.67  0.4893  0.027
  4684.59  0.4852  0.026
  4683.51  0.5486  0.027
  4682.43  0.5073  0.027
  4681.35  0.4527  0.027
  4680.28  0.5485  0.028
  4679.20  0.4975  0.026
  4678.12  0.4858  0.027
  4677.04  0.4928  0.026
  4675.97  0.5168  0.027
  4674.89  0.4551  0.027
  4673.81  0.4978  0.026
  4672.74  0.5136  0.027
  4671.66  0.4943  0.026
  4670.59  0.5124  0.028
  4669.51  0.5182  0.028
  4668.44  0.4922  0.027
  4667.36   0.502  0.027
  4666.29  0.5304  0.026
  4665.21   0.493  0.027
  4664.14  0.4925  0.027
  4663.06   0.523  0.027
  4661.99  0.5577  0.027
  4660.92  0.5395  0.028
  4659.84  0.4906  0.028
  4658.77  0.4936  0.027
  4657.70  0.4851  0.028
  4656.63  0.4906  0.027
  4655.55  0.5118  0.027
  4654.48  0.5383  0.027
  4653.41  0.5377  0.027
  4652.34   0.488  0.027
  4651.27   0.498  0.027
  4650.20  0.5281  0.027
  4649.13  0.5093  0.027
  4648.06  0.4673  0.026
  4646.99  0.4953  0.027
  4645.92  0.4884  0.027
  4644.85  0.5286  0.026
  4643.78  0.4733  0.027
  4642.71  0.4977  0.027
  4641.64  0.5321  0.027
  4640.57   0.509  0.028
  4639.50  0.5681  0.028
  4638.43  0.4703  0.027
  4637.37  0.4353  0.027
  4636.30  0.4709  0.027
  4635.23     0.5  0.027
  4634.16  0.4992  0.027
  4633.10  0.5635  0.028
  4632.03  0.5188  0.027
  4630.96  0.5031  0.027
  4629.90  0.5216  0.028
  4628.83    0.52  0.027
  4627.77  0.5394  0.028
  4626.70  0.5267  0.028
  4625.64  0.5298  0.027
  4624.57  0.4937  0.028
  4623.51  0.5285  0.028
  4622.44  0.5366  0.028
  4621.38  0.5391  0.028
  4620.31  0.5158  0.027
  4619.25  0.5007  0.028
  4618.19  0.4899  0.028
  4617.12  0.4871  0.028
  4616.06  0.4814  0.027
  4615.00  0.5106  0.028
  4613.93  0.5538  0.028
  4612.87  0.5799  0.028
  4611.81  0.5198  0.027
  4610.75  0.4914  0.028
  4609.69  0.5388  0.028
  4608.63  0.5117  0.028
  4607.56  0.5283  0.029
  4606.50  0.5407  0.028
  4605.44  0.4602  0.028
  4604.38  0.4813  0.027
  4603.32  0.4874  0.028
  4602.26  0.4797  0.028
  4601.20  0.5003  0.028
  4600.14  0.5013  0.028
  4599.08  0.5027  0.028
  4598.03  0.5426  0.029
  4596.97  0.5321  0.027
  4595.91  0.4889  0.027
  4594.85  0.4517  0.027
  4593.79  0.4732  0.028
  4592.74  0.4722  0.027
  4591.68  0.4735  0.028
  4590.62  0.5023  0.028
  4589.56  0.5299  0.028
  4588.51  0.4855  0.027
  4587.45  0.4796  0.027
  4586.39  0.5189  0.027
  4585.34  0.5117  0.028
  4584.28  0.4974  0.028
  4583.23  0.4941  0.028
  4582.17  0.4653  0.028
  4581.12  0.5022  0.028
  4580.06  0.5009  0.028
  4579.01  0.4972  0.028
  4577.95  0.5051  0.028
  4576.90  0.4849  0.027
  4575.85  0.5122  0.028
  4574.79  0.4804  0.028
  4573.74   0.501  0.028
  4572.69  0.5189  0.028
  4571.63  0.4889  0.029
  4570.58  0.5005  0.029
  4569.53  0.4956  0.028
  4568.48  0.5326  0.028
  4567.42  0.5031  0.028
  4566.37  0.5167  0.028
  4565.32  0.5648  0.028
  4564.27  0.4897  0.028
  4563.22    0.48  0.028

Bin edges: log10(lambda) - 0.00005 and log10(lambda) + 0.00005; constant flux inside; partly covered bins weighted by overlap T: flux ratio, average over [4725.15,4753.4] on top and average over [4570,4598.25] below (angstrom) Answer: 1.06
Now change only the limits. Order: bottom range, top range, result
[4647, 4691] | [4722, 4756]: 1.03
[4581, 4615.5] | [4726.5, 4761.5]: 1.03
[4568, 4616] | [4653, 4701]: 1.02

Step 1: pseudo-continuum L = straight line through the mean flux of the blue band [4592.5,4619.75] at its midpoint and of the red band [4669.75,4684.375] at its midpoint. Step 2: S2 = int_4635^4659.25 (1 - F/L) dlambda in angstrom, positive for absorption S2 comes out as 0.1 angstrom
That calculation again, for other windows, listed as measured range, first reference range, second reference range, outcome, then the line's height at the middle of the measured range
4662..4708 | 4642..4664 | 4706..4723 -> 0.4 angstrom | 0.513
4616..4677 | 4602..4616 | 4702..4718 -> 0.7 angstrom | 0.514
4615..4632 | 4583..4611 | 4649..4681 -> -0.4 angstrom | 0.503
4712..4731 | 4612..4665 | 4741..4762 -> 0.0 angstrom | 0.513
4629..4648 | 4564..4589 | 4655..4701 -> 0.1 angstrom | 0.507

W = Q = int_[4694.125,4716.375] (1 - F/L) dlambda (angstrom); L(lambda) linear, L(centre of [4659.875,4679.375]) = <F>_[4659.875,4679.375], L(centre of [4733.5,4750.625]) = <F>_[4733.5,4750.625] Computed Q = 0.1 angstrom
